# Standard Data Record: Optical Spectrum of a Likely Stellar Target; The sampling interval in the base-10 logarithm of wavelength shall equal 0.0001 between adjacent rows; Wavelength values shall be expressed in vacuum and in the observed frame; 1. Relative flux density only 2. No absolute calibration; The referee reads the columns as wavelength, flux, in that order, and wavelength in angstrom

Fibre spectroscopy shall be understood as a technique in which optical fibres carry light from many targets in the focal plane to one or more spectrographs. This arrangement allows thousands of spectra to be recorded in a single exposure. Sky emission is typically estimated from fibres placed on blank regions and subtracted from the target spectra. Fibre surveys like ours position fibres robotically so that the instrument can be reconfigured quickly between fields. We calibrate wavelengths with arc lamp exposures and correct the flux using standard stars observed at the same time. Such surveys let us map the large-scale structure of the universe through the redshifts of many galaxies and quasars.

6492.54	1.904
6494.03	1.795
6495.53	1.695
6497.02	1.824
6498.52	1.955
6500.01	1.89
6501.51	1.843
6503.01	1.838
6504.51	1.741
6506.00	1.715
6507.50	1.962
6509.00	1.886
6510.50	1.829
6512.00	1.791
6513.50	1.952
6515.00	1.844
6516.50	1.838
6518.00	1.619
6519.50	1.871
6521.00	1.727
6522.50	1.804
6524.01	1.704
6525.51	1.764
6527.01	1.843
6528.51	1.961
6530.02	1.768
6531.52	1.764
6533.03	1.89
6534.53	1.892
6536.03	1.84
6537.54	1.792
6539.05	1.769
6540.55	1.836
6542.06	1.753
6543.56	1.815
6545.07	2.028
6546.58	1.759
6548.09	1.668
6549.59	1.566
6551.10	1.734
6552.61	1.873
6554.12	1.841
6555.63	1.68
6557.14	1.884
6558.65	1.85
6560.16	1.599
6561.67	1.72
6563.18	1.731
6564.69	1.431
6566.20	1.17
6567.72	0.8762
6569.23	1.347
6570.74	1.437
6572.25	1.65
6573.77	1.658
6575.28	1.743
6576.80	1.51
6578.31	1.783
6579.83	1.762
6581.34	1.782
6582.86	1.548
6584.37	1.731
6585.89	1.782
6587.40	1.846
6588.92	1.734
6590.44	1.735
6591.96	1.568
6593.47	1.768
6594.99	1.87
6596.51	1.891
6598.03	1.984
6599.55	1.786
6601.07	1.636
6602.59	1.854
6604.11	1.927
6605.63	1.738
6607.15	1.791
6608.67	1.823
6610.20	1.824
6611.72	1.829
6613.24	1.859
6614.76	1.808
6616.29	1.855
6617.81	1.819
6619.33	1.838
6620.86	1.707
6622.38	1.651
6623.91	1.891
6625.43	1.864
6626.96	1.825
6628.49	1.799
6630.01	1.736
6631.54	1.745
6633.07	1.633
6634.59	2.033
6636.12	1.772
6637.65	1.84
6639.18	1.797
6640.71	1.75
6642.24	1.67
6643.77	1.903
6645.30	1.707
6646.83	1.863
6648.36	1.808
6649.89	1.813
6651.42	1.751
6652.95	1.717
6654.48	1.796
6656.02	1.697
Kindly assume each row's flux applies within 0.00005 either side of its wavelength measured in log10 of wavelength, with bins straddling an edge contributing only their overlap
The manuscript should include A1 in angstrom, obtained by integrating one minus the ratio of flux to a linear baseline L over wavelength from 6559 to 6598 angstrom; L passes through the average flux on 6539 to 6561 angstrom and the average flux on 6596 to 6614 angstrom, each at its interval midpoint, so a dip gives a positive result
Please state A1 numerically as 3.6 angstrom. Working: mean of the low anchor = 1.78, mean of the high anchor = 1.83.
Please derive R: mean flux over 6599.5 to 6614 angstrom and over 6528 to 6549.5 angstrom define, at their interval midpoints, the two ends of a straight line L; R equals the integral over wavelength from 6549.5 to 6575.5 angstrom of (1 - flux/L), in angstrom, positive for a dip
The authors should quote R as 3.1 angstrom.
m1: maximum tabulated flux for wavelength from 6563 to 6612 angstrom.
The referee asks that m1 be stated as 1.984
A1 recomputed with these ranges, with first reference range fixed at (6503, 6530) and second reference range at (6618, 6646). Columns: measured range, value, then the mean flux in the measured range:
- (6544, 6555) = 0.15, 1.78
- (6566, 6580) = 2.37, 1.49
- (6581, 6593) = 0.55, 1.72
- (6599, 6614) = -0.12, 1.81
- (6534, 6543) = -0.01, 1.81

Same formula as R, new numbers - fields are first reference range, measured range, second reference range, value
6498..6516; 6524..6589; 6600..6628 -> 4.4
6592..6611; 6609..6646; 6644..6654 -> 0.0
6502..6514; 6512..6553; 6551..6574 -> -1.9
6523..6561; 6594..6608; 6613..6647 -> -0.3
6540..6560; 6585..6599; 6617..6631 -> -0.1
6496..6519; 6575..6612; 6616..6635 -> 0.7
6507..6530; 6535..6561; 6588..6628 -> 0.5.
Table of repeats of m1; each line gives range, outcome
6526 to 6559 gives 2.028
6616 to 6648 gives 2.033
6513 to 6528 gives 1.952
